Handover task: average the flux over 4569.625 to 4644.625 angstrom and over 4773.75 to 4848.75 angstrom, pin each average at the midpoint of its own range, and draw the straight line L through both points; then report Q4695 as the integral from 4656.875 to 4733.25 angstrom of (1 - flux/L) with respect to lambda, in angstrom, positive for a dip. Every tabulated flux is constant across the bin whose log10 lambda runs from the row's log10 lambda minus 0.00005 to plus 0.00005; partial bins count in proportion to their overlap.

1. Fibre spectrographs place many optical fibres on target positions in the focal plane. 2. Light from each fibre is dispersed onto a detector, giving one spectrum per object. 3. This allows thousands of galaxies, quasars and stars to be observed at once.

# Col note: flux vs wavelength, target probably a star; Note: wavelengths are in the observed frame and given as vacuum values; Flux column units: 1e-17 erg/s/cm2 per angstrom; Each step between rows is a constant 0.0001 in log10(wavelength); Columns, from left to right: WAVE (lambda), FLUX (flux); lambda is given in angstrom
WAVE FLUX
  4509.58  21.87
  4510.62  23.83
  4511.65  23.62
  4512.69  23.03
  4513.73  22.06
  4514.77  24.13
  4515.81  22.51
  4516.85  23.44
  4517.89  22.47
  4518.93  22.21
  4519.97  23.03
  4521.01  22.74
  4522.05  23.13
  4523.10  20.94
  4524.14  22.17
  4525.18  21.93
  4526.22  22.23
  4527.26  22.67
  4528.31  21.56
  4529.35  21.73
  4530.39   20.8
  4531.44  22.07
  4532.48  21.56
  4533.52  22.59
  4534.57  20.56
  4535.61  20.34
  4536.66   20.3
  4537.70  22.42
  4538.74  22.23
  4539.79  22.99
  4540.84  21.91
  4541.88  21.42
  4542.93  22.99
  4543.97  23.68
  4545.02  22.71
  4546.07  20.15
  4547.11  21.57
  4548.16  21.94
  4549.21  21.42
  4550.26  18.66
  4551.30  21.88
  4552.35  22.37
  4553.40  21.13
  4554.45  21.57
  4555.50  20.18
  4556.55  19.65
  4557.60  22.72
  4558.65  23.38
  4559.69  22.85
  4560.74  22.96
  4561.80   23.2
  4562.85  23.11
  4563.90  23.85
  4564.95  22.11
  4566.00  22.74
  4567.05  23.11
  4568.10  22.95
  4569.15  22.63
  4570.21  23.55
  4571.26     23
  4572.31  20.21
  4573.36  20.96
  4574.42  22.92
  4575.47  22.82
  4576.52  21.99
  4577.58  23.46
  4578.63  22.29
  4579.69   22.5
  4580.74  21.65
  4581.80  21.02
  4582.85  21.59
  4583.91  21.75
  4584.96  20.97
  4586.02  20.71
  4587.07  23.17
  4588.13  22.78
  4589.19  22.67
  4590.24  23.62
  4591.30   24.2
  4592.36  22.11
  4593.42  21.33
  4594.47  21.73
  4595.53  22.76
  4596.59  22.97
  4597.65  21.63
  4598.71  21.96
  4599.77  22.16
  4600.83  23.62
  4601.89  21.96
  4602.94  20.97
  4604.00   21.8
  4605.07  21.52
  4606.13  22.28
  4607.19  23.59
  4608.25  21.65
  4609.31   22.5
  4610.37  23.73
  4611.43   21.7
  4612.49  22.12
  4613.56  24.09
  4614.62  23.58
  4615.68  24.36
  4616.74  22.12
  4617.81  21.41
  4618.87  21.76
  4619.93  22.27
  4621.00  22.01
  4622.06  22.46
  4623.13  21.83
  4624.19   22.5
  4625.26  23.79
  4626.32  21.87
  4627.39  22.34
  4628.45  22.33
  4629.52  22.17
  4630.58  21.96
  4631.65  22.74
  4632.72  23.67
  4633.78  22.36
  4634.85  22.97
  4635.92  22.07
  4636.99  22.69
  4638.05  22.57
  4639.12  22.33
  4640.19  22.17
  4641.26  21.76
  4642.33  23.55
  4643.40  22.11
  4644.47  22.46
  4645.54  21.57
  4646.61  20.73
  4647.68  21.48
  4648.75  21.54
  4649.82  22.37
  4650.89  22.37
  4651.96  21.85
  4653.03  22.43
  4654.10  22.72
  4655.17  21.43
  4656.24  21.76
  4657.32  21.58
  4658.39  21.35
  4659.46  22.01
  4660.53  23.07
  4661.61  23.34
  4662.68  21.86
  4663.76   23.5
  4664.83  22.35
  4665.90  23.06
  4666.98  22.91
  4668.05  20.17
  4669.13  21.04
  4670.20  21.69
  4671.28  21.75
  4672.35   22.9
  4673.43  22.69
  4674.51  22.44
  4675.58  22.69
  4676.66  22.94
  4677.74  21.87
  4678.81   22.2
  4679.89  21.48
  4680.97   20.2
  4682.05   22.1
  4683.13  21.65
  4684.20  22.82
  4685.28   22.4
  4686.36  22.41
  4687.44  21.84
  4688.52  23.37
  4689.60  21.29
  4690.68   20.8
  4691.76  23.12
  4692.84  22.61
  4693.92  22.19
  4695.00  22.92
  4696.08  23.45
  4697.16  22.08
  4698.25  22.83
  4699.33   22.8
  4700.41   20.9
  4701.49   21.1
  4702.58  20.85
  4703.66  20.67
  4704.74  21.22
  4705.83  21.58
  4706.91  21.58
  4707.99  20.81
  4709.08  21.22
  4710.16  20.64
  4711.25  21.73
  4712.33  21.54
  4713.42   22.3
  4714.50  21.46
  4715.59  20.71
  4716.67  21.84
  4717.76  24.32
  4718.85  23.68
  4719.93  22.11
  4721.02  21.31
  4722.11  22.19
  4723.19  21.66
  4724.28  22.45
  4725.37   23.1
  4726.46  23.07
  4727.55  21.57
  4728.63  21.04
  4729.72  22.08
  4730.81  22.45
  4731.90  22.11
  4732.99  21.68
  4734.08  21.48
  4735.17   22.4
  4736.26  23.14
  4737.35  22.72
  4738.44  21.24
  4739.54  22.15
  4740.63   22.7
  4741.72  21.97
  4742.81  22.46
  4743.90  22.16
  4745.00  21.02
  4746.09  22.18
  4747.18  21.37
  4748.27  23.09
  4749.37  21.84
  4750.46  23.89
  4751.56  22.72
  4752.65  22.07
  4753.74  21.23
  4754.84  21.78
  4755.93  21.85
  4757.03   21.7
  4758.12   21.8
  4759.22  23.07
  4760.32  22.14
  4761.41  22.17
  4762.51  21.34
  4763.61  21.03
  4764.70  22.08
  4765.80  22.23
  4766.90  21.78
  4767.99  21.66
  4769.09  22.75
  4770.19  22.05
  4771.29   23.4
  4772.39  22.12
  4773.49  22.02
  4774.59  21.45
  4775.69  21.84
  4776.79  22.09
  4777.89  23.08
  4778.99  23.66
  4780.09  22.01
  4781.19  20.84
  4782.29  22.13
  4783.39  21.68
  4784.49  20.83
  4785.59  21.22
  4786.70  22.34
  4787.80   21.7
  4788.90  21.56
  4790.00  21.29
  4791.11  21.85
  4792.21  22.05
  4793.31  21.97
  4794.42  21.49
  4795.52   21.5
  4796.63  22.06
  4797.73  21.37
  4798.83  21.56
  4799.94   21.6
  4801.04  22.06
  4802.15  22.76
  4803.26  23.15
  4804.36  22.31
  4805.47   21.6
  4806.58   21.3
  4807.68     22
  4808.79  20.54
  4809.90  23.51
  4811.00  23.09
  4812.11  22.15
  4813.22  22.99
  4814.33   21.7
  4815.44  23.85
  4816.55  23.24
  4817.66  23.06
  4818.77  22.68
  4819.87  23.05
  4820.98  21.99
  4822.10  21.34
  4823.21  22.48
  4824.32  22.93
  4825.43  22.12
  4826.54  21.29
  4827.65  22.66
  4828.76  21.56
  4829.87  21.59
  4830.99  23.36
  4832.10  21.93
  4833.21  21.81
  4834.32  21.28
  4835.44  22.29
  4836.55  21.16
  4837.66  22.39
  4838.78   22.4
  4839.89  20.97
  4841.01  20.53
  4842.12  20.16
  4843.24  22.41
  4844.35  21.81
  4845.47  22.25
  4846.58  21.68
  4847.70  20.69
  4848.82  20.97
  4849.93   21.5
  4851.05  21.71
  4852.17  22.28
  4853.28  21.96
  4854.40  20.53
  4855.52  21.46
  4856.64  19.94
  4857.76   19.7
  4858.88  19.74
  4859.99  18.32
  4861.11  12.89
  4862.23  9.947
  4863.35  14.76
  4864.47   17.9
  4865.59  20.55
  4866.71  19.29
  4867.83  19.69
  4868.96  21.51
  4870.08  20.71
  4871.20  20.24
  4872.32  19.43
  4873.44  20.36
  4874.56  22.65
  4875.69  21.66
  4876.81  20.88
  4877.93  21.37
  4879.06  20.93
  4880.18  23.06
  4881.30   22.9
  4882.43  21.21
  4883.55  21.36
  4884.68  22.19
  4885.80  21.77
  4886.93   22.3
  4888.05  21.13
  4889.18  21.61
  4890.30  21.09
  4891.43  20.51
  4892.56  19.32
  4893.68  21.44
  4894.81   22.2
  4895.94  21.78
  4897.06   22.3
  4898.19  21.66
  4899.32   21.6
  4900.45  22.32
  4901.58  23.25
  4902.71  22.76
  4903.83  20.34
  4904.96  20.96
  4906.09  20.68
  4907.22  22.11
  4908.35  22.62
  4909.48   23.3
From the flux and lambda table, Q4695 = 0.6 angstrom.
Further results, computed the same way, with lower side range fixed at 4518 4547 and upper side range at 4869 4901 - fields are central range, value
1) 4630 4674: -0.9 angstrom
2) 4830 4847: -0.2 angstrom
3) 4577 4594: -0.3 angstrom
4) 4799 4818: -0.7 angstrom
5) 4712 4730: -0.4 angstrom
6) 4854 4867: 2.2 angstrom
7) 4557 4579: -0.8 angstrom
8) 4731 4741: -0.2 angstrom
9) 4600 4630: -0.8 angstrom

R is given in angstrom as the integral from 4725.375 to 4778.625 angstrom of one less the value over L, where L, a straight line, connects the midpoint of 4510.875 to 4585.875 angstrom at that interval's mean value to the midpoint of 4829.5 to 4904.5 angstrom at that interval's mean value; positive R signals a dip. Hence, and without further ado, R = -1.97 angstrom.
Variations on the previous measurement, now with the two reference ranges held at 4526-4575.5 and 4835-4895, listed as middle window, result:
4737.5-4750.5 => -0.6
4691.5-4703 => -0.5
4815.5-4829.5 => -1.1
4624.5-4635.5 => -0.5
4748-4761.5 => -0.7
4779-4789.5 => -0.4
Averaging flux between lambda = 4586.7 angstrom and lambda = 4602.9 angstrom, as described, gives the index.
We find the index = 22.5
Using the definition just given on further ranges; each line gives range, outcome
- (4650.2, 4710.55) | 22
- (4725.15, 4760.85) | 22.1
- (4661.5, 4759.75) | 22.1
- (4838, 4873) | 19.9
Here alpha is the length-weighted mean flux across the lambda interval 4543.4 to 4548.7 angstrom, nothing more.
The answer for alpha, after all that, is 22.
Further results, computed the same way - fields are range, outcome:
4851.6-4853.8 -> 22.2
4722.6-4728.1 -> 22.4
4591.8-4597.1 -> 22.2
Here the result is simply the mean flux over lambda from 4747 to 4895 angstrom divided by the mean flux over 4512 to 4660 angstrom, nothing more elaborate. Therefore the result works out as 0.97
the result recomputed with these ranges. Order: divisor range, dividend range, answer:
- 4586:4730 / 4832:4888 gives 0.93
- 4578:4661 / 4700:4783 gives 0.99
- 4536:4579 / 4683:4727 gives 0.99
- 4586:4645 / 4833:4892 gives 0.92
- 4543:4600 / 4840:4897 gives 0.93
